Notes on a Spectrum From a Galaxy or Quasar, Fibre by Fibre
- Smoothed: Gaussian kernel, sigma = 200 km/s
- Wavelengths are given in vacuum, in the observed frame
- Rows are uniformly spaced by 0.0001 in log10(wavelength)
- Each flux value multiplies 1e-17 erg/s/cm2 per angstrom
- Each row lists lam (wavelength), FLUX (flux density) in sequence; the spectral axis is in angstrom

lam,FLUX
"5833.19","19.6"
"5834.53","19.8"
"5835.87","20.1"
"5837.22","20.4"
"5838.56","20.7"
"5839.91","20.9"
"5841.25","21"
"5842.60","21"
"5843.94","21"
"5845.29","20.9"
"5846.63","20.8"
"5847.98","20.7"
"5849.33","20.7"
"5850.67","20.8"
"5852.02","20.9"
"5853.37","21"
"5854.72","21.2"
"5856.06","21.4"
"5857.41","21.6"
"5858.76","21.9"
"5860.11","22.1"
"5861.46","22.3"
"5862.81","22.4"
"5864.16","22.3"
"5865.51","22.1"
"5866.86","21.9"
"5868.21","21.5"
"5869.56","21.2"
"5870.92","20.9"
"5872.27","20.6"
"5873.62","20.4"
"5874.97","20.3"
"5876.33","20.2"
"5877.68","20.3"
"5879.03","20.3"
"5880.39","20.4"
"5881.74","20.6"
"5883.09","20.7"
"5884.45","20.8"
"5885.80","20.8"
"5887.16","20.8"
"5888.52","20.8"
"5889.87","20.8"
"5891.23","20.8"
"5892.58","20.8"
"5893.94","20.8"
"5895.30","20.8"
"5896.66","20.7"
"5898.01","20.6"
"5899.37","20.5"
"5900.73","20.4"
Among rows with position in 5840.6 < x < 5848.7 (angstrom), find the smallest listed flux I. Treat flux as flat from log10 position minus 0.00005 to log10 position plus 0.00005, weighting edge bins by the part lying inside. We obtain 20.7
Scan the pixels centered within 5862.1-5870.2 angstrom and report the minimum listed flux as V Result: 21.2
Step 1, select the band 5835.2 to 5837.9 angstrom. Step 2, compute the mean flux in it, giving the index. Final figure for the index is 20.3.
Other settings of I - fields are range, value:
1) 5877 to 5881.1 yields 20.3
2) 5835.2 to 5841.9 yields 20.1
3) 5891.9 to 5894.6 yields 20.8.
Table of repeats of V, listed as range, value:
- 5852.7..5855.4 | 21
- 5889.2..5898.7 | 20.6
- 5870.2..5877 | 20.2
